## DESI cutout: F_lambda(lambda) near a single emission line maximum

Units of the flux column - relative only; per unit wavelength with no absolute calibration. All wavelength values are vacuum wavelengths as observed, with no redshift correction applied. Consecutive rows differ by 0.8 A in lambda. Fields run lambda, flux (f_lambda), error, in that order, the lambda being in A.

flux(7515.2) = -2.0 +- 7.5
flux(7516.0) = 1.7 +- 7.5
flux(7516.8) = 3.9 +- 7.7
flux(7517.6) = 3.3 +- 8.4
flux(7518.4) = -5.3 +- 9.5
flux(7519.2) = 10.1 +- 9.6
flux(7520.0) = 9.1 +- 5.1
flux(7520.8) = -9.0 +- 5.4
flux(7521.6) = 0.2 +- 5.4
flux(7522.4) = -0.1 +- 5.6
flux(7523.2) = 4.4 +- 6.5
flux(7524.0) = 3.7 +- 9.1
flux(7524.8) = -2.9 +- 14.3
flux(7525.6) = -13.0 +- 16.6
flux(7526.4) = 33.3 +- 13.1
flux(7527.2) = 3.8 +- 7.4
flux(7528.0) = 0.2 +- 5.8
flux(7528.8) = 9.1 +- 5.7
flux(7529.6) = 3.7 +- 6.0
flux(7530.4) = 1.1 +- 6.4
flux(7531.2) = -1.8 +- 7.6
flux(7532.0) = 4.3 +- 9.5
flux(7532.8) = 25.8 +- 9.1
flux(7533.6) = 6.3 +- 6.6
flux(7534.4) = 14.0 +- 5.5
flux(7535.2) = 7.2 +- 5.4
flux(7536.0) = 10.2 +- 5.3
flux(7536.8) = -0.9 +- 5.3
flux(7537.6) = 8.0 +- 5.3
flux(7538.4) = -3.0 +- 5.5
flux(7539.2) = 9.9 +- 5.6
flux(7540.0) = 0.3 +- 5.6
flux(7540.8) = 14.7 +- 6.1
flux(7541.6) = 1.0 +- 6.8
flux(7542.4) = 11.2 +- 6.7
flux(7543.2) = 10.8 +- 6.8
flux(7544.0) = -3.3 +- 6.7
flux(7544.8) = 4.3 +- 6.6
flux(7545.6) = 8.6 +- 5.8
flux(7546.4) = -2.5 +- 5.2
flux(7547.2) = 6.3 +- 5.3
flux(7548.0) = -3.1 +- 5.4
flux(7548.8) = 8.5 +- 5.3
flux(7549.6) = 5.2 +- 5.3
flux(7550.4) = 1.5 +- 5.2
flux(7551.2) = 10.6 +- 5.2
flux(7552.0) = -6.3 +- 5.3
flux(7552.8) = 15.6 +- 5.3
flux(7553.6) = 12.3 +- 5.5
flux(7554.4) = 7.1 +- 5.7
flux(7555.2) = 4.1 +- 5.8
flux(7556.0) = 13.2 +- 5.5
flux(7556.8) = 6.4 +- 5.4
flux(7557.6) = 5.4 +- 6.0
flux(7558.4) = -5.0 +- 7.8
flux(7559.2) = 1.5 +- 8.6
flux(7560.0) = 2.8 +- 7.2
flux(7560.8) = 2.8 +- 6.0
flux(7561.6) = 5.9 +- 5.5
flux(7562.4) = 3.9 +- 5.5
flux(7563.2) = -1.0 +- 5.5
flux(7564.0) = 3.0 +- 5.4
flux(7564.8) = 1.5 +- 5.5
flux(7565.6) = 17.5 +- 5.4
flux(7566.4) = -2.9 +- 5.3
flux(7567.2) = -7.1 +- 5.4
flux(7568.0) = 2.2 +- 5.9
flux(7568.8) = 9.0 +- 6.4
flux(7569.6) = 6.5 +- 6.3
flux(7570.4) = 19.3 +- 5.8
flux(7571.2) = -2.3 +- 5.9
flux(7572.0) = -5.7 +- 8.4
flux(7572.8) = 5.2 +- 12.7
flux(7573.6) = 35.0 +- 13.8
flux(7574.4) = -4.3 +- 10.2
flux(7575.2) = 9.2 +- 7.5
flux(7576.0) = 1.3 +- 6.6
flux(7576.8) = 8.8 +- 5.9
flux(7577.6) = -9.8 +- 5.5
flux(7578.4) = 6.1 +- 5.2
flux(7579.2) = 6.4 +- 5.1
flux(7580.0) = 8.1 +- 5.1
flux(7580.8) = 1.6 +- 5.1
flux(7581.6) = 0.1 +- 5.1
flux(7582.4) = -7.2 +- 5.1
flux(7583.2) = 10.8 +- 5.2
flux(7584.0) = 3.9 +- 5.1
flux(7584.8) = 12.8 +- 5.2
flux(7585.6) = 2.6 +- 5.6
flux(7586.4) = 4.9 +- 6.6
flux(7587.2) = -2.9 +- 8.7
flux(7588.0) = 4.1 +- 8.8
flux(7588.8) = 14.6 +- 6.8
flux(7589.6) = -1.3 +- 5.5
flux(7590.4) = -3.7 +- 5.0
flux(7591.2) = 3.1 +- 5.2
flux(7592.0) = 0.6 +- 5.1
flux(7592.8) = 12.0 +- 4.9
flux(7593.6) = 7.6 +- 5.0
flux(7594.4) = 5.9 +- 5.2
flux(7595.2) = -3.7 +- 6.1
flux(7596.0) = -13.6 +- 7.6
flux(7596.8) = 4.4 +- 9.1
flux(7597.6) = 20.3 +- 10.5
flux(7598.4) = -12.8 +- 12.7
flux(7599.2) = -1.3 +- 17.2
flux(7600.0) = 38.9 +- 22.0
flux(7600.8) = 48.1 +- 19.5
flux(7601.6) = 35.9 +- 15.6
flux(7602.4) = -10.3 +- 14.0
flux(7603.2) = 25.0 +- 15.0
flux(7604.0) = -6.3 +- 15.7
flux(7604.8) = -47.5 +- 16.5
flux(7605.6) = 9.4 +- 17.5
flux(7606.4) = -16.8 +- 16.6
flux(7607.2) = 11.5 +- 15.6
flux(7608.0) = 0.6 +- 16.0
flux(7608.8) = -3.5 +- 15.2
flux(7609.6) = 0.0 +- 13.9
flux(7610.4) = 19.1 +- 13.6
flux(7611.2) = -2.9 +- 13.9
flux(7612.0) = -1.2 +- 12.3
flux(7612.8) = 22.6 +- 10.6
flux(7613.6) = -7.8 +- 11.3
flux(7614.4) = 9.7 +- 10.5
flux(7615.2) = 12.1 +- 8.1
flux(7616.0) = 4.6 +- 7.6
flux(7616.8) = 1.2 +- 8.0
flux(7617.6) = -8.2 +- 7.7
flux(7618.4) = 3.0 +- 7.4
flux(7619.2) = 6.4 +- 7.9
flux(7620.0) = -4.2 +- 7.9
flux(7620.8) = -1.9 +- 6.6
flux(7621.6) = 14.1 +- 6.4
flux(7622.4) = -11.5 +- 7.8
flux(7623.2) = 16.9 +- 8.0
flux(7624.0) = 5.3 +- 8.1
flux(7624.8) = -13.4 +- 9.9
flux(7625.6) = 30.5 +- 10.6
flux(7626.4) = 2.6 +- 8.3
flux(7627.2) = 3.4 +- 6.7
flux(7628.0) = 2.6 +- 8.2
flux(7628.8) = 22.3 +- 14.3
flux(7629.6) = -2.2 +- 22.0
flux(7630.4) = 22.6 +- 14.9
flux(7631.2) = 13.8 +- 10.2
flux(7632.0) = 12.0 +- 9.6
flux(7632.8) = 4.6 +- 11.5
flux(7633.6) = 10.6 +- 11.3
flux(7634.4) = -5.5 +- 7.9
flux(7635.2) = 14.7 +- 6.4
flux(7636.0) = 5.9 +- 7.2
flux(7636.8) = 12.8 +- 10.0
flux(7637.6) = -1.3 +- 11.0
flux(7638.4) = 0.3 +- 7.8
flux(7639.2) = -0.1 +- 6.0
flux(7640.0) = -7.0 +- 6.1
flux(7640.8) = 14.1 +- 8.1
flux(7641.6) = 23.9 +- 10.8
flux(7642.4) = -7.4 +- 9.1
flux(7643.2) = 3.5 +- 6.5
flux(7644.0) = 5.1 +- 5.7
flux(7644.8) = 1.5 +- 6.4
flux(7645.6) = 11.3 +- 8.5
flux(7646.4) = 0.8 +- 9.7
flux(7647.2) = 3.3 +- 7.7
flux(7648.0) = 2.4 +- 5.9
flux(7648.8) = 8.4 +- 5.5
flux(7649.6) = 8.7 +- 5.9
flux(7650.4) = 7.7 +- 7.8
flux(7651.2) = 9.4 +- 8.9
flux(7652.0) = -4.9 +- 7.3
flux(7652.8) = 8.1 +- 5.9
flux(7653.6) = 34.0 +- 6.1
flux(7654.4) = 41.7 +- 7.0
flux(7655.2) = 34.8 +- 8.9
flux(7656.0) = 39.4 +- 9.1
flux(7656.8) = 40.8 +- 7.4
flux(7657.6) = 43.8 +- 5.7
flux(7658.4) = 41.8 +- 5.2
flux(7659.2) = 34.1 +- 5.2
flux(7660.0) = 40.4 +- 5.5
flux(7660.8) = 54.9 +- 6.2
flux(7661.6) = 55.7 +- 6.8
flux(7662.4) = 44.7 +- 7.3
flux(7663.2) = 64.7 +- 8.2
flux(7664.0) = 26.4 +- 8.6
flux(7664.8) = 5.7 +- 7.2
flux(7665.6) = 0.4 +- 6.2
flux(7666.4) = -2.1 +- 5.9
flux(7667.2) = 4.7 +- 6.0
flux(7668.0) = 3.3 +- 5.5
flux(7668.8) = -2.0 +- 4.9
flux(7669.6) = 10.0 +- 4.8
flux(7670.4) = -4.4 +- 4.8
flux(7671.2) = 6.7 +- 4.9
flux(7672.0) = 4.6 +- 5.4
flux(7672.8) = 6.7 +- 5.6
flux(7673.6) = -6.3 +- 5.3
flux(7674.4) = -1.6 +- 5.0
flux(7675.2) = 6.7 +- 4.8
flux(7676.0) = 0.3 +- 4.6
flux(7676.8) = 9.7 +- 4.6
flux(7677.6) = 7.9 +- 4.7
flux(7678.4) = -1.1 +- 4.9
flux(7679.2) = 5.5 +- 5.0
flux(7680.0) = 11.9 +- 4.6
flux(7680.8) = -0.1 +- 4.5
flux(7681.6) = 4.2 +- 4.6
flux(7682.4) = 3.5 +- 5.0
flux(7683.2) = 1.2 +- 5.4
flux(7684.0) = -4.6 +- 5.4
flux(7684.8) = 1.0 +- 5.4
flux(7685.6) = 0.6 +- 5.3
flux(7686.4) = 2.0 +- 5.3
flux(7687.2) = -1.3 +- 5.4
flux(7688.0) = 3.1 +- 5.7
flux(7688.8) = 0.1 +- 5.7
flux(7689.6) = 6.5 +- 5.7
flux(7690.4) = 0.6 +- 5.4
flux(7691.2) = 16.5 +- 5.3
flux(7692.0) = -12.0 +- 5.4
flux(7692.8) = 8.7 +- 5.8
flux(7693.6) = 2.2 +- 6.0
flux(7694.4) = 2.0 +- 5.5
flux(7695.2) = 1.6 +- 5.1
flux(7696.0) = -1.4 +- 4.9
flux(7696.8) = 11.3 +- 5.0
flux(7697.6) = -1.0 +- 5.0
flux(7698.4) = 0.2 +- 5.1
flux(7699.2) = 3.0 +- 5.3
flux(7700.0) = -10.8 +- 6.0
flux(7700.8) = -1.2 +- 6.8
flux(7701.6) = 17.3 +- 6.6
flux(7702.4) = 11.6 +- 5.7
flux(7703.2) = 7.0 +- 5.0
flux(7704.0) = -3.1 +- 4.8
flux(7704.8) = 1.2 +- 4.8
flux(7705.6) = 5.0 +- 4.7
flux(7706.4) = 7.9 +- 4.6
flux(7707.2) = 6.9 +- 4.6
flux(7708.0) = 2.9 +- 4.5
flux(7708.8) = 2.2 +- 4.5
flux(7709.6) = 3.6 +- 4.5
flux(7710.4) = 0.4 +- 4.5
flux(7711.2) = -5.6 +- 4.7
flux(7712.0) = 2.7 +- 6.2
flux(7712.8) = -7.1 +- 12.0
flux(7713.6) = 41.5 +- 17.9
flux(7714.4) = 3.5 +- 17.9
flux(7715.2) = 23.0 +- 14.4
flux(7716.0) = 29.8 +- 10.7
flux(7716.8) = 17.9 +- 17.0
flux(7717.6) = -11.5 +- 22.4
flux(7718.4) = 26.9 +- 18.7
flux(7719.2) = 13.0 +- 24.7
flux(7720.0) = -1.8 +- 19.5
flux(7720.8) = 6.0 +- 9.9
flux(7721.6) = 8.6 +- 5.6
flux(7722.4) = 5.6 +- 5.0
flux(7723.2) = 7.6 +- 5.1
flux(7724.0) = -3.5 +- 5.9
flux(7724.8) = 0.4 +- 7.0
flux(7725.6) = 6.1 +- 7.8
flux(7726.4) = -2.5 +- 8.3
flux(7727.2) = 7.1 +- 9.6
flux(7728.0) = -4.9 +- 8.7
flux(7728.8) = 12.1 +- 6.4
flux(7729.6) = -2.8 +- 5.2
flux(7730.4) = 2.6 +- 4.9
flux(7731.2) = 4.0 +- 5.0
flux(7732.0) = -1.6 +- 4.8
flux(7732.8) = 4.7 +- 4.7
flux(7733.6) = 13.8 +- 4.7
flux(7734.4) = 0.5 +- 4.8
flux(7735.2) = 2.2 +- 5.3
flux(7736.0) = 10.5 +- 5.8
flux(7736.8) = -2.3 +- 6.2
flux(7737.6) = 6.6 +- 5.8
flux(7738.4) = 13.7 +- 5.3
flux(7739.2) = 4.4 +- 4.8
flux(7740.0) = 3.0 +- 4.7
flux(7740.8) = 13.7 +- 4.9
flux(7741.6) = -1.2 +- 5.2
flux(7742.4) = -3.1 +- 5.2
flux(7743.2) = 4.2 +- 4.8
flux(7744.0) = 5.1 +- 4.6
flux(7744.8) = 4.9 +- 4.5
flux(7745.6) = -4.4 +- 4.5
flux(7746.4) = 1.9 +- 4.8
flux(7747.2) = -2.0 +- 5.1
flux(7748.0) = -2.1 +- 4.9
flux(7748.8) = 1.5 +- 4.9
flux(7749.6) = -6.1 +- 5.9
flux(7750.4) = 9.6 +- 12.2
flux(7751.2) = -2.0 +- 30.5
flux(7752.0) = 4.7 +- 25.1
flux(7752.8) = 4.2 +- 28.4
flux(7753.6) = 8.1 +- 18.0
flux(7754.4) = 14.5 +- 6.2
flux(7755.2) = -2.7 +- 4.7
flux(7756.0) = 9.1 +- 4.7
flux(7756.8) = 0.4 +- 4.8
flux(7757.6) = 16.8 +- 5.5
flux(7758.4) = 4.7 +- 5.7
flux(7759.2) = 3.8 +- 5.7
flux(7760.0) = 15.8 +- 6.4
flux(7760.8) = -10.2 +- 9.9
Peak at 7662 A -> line [O II] 3727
